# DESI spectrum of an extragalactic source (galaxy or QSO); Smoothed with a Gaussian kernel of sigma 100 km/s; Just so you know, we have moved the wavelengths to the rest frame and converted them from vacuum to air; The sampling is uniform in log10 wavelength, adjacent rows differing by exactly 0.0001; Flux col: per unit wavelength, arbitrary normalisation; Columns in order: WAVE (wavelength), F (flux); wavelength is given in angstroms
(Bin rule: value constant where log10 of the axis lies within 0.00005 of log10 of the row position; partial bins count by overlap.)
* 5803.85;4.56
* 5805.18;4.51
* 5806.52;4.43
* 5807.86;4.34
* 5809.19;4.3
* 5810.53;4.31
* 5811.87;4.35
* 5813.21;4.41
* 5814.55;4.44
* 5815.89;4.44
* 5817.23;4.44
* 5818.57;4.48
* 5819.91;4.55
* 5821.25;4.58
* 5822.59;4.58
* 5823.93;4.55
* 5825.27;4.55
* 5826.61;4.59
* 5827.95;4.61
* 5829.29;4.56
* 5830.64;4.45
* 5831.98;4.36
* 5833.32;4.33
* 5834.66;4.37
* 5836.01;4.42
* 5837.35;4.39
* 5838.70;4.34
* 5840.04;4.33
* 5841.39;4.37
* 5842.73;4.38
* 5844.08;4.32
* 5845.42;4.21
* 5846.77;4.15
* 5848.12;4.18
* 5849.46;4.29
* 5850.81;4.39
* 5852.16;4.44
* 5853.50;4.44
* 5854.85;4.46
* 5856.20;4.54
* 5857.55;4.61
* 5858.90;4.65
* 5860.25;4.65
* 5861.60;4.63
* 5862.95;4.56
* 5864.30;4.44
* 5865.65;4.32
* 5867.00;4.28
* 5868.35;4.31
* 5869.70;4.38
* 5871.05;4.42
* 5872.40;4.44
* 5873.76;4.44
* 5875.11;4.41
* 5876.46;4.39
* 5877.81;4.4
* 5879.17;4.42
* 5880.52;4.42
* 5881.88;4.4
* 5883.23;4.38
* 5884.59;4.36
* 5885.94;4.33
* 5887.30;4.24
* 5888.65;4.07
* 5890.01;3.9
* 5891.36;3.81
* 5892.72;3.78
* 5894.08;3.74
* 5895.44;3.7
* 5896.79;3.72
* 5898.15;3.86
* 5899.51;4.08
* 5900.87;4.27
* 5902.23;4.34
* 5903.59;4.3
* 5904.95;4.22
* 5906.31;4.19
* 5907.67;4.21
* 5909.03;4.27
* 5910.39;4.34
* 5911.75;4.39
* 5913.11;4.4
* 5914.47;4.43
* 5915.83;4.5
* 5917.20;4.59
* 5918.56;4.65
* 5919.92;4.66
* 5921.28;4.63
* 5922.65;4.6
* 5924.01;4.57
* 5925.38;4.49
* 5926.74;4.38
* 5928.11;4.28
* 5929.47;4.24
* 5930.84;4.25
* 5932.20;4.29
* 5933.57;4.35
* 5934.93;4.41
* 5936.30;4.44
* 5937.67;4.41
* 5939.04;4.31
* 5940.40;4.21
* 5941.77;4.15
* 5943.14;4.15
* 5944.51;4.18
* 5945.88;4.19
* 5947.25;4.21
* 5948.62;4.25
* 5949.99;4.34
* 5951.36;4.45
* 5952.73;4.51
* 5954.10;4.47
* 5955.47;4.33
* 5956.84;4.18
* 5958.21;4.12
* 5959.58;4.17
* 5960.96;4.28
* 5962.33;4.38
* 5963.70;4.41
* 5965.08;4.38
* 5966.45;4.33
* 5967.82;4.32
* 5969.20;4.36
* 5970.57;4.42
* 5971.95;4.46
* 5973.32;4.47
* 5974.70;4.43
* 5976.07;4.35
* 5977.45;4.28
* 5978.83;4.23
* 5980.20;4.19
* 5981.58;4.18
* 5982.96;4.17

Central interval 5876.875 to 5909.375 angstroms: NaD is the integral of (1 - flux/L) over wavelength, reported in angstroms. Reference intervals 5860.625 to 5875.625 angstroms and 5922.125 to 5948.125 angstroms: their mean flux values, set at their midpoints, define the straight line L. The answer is 1.8 angstroms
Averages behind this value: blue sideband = 4.43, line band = 4.14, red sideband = 4.32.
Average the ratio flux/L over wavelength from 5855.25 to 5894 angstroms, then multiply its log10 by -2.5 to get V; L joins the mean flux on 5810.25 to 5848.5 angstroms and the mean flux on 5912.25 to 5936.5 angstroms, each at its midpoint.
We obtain 0.02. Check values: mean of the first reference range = 4.42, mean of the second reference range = 4.45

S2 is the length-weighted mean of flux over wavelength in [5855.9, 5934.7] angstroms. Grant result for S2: 4.33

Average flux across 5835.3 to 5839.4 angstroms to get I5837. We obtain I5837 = 4.38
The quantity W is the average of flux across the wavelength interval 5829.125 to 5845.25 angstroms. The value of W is 4.37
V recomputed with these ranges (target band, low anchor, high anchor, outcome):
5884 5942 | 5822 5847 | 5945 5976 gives 0.03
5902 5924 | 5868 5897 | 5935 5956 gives -0.04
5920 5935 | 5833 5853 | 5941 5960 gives -0.03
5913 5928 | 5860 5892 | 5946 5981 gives -0.05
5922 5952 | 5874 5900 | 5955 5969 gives -0.02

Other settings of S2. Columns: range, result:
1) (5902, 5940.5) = 4.4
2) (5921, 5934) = 4.4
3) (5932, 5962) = 4.29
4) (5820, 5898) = 4.35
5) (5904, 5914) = 4.29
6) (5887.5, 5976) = 4.29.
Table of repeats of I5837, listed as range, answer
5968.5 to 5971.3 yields 4.38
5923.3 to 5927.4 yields 4.48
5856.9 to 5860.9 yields 4.63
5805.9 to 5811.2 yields 4.35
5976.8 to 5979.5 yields 4.25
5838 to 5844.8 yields 4.35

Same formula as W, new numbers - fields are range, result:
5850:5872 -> 4.47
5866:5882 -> 4.39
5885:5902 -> 3.97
